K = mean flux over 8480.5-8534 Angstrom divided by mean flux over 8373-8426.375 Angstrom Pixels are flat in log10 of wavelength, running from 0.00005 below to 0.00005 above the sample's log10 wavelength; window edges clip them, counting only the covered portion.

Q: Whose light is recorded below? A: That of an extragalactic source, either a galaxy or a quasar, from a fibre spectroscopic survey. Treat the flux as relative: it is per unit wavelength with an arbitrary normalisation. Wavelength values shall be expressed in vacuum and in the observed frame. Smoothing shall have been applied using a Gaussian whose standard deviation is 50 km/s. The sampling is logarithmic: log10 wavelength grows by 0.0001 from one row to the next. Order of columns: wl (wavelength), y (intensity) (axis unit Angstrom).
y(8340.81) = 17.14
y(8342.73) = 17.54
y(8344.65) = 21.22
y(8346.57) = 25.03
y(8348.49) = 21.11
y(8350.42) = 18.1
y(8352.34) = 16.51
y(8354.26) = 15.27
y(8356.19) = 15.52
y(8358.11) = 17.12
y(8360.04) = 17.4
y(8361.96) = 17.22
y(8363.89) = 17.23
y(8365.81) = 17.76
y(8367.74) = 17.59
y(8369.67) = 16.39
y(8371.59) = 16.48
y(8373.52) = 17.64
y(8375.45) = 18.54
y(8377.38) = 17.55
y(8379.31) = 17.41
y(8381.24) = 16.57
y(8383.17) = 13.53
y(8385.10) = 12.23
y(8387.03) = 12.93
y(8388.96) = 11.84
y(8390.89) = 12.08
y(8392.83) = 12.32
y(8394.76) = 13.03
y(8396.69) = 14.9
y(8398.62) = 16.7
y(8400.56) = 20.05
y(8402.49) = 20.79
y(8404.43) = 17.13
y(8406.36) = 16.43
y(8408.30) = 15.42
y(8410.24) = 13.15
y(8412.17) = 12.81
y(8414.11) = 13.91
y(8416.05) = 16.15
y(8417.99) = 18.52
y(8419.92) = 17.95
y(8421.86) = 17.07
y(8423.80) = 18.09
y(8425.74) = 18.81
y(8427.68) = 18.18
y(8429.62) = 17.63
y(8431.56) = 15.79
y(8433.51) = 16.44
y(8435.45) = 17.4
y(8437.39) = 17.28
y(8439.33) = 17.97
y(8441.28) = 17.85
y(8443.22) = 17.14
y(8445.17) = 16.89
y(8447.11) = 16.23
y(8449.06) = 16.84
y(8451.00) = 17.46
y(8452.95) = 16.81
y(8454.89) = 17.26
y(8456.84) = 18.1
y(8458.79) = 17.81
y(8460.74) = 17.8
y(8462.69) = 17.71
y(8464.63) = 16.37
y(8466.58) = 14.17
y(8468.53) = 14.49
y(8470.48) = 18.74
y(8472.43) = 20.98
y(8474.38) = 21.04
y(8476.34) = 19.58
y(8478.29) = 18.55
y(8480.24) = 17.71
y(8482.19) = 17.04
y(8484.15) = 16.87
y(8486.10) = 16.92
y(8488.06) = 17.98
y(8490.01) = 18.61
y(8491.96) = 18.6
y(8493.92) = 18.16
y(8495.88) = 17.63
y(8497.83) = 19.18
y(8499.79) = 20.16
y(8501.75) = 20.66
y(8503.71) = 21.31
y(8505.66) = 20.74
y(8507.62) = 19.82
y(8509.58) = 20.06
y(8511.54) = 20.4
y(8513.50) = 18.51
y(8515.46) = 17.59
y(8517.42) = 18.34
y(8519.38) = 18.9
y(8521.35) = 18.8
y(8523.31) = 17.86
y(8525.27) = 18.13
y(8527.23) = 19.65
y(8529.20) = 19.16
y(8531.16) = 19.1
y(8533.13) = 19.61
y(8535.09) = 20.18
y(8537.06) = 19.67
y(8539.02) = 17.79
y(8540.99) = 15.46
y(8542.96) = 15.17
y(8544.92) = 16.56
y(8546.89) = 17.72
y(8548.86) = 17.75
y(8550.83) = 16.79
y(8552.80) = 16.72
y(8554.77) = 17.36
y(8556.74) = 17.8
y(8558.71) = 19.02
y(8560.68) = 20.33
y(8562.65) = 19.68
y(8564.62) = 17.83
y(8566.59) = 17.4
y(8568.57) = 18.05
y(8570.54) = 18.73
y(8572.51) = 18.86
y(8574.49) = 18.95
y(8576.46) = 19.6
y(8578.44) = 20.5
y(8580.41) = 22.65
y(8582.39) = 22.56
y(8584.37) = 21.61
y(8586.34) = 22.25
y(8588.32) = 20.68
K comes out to 1.19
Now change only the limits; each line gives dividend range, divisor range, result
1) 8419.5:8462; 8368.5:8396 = 1.17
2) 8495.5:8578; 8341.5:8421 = 1.13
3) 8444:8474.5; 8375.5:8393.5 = 1.21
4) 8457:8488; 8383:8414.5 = 1.21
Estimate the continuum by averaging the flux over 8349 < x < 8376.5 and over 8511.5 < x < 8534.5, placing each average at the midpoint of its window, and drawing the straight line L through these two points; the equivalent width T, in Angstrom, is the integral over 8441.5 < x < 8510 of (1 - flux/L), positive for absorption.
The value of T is 0.6 Angstrom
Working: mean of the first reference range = 17.1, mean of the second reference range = 18.8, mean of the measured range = 18.1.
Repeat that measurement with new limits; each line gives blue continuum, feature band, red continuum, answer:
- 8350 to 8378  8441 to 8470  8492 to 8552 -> 1.82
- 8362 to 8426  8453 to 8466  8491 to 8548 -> 0.08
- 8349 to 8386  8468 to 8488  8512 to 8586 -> -0.39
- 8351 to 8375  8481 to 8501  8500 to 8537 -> 0.87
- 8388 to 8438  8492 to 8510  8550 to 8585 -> -1.85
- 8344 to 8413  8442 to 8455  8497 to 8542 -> 0.63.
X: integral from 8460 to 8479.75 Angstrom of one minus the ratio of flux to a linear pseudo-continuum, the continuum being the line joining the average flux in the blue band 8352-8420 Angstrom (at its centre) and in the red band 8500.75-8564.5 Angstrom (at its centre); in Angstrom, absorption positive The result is -0.52 Angstrom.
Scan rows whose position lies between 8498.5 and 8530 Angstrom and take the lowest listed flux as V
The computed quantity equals 17.59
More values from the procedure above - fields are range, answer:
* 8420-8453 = 15.79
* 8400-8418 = 12.81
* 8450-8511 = 14.17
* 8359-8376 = 16.39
